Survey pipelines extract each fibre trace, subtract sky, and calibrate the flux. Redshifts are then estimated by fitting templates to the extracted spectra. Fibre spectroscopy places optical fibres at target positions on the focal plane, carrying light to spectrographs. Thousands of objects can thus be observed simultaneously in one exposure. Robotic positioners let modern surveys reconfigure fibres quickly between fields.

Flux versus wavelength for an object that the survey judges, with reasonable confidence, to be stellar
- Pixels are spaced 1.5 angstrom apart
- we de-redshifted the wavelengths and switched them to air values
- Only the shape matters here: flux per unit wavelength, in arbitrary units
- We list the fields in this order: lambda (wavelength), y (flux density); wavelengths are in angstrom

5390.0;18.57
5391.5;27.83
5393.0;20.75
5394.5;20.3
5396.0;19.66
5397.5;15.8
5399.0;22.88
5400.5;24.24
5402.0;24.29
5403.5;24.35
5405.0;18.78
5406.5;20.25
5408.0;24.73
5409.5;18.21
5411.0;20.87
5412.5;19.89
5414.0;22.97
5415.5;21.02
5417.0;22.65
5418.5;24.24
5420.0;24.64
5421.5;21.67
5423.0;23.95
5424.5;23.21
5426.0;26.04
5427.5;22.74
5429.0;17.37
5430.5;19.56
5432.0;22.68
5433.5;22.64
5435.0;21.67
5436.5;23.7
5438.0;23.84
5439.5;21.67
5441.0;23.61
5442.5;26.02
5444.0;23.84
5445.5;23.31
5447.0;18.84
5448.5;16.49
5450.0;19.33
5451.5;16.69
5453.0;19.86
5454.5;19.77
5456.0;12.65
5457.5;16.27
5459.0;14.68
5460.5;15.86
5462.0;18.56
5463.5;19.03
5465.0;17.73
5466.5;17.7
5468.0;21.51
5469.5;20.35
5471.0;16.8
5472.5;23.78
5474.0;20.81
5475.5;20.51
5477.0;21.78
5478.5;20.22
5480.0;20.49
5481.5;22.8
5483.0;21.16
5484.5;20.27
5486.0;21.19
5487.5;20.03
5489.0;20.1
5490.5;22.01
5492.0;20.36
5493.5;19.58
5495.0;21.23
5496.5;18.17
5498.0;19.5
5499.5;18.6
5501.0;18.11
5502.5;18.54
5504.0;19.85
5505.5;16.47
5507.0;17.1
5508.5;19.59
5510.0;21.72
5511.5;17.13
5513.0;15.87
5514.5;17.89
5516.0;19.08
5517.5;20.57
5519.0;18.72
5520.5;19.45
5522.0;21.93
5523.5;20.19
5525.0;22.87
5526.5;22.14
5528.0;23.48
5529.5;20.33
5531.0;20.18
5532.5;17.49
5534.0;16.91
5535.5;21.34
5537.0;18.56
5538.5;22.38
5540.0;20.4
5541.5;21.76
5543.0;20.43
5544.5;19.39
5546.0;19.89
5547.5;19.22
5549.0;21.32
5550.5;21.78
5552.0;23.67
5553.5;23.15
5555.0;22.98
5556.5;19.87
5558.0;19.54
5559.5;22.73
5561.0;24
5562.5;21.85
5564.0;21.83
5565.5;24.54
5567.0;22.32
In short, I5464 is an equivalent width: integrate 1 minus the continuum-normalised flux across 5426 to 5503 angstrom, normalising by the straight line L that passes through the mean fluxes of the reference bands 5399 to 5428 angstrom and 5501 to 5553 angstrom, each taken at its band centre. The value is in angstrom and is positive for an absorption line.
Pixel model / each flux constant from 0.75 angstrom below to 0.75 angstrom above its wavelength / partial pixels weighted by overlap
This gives 4.5 angstrom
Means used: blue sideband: 22.6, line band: 20.1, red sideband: 19.9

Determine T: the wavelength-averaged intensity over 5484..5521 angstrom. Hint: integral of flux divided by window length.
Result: 19.2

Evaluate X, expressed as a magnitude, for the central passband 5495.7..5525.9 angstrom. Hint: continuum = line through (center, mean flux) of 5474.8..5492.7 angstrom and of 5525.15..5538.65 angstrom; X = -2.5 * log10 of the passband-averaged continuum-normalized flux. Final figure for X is 0.082 mag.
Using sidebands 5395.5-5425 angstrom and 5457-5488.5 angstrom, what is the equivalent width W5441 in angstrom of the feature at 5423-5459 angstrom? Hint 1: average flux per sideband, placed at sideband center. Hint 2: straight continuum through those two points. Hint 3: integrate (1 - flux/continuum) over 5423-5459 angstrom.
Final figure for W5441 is -0.1 angstrom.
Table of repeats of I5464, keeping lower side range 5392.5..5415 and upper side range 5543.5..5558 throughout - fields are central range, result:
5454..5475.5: 2.91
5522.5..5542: 0.49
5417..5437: -1.34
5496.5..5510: 1.62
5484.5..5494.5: 0.30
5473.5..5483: 0.03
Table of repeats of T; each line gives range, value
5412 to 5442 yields 22.5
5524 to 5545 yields 20.6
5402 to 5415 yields 21.4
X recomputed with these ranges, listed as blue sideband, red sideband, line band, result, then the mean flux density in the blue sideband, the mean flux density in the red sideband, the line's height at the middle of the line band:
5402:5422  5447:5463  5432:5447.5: -0.215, 22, 17.1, 18.8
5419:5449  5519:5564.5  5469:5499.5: 0.064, 22.4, 21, 21.8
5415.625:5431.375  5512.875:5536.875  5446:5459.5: 0.249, 22.5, 20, 21.8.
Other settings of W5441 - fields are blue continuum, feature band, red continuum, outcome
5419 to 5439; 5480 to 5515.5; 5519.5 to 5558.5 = 3.3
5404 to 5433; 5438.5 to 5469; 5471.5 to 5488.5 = 3.2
